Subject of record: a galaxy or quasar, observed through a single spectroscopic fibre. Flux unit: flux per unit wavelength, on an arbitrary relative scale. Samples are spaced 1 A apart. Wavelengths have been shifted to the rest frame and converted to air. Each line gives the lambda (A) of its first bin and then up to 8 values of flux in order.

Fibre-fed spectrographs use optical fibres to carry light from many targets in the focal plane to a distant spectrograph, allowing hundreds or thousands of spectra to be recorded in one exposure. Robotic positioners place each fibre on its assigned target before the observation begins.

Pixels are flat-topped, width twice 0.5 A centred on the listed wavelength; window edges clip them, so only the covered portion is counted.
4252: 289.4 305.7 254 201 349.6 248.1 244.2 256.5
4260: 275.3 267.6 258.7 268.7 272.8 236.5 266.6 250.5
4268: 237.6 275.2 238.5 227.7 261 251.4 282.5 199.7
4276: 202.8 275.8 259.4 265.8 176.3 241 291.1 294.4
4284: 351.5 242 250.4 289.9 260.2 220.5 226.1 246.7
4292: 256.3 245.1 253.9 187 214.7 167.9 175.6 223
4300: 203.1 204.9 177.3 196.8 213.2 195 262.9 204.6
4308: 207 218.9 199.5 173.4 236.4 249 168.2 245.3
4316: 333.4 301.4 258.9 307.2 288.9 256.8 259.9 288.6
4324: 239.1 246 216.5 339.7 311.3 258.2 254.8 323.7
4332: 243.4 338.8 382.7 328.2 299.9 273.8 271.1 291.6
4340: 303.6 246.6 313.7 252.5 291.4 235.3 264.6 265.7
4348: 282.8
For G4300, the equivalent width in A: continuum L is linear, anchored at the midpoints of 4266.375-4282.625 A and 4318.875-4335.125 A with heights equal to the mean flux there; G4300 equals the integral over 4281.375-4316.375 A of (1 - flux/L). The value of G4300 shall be 4.4 A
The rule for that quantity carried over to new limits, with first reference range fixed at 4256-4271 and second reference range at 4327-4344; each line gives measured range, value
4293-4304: 2.9 A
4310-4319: 1.2 A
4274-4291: 0.9 A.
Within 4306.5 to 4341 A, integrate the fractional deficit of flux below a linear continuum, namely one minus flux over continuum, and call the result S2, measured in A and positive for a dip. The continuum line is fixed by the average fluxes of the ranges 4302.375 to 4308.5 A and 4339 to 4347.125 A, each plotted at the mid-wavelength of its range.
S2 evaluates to -3.6 A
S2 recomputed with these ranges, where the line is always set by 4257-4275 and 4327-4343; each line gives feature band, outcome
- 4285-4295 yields 0.9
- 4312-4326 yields 1.2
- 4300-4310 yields 2.5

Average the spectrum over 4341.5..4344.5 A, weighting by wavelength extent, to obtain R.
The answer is 286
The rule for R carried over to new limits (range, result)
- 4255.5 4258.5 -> 281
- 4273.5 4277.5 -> 240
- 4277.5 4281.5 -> 236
